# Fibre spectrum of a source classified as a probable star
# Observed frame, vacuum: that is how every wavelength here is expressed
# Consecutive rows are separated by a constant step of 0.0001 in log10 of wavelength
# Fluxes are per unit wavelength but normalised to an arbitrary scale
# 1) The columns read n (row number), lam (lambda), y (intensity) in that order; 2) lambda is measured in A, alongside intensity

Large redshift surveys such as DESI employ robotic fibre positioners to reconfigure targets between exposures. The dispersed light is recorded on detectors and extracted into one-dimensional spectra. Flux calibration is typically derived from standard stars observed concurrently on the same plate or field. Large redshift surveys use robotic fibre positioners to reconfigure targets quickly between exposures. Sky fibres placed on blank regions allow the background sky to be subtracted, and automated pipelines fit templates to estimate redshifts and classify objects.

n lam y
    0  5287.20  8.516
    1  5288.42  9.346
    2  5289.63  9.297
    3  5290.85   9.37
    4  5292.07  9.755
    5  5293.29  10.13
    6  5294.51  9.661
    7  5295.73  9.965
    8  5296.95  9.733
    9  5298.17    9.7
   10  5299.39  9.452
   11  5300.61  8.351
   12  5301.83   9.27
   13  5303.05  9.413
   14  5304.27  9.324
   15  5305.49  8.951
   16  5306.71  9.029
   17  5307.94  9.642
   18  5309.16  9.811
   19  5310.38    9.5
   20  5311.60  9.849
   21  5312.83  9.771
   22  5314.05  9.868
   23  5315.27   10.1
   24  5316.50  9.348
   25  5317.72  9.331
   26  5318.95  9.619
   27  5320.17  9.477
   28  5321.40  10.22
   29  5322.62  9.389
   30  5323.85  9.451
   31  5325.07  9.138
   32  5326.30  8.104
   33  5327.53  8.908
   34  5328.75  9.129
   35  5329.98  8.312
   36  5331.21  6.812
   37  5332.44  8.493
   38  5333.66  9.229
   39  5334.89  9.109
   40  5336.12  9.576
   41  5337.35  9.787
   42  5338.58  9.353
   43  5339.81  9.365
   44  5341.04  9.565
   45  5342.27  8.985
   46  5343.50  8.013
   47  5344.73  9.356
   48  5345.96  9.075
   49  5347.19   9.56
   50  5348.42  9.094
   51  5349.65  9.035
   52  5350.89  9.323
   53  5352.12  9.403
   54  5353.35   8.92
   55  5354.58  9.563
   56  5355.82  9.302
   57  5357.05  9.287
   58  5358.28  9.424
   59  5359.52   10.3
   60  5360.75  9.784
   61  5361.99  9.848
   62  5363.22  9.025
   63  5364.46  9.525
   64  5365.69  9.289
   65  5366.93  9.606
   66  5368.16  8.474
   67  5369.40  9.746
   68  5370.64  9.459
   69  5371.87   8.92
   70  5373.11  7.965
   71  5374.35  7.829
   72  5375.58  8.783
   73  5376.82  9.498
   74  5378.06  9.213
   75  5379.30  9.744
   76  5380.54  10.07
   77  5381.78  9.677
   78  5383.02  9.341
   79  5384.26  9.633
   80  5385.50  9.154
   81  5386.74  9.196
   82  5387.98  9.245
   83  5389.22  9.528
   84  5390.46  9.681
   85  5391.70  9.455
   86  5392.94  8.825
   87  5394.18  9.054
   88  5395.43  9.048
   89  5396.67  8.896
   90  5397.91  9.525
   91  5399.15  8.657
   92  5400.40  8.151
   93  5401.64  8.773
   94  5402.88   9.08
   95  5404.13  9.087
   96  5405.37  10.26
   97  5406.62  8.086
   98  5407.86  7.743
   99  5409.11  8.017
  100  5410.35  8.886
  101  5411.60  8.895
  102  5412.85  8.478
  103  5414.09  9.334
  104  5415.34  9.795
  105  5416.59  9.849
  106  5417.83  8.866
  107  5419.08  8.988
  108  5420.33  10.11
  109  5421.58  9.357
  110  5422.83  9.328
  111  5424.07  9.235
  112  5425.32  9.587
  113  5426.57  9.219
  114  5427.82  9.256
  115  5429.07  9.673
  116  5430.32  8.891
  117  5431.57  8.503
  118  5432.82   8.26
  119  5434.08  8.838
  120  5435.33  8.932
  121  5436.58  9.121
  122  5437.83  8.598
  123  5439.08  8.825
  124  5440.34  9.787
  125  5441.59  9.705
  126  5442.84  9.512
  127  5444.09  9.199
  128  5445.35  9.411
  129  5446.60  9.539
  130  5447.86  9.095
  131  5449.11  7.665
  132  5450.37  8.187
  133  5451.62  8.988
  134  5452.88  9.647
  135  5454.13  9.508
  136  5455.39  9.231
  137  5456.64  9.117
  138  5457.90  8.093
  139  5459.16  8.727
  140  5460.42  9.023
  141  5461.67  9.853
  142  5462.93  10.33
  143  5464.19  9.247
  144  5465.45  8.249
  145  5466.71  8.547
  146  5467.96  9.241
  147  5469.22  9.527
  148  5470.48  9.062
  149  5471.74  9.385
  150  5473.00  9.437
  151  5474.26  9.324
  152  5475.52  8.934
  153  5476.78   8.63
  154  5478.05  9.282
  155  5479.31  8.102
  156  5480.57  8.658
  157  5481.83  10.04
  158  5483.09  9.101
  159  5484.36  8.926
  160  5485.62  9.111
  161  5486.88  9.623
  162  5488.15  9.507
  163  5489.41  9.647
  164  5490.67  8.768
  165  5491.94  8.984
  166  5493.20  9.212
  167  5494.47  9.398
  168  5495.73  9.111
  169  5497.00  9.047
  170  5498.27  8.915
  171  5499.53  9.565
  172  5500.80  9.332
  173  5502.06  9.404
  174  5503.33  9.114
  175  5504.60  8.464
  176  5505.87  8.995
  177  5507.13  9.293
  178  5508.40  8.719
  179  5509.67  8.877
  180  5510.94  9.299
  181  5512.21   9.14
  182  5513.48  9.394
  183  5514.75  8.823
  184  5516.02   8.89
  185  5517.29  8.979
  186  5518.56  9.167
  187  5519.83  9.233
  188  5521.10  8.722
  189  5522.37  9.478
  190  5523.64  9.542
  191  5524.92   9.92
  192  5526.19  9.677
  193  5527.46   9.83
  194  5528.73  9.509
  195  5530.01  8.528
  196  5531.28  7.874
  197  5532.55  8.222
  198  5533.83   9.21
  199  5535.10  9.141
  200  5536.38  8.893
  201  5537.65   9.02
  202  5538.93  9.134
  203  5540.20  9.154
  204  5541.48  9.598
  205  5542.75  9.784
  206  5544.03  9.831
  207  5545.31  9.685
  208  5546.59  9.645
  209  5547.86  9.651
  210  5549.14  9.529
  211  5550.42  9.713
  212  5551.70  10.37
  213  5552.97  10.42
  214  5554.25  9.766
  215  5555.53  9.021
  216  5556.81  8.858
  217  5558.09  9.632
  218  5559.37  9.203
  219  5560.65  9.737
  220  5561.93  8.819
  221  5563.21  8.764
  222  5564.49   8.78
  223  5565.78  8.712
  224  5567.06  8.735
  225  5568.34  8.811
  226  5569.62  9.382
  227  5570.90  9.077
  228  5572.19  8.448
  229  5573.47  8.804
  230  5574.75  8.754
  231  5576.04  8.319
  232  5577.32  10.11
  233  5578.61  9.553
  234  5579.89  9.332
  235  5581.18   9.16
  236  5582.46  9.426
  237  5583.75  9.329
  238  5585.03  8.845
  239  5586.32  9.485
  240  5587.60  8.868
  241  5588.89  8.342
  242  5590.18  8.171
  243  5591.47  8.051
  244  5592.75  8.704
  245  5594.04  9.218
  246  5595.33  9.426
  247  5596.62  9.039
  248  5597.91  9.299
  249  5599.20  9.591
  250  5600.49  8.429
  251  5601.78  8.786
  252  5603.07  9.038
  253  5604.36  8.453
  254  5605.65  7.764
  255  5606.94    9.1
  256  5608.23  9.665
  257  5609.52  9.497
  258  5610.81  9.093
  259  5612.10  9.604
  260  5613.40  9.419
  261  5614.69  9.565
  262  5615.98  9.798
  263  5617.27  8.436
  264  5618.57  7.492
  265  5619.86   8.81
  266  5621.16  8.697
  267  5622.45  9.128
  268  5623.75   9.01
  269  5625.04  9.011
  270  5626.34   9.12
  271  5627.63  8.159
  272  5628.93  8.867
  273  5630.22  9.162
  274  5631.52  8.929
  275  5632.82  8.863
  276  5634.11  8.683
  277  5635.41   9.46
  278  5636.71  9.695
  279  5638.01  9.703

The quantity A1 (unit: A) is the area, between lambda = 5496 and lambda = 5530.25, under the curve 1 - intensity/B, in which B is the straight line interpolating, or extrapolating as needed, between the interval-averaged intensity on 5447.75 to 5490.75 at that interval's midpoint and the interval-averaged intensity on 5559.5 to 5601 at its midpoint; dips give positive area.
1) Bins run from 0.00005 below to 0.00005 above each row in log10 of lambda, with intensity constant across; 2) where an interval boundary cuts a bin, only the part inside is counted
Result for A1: -0.5 A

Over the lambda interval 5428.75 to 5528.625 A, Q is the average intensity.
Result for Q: 9.13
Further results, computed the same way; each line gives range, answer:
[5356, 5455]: 9.15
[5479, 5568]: 9.22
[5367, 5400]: 9.18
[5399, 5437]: 9.01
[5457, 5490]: 9.14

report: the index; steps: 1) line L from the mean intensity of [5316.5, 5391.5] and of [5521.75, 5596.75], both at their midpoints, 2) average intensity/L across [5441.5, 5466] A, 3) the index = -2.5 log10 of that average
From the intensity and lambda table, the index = 0.01 mag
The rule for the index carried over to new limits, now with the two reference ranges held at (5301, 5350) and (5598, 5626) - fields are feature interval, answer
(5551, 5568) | -0.03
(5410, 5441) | 0.00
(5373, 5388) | 0.00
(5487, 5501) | -0.02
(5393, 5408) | 0.03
